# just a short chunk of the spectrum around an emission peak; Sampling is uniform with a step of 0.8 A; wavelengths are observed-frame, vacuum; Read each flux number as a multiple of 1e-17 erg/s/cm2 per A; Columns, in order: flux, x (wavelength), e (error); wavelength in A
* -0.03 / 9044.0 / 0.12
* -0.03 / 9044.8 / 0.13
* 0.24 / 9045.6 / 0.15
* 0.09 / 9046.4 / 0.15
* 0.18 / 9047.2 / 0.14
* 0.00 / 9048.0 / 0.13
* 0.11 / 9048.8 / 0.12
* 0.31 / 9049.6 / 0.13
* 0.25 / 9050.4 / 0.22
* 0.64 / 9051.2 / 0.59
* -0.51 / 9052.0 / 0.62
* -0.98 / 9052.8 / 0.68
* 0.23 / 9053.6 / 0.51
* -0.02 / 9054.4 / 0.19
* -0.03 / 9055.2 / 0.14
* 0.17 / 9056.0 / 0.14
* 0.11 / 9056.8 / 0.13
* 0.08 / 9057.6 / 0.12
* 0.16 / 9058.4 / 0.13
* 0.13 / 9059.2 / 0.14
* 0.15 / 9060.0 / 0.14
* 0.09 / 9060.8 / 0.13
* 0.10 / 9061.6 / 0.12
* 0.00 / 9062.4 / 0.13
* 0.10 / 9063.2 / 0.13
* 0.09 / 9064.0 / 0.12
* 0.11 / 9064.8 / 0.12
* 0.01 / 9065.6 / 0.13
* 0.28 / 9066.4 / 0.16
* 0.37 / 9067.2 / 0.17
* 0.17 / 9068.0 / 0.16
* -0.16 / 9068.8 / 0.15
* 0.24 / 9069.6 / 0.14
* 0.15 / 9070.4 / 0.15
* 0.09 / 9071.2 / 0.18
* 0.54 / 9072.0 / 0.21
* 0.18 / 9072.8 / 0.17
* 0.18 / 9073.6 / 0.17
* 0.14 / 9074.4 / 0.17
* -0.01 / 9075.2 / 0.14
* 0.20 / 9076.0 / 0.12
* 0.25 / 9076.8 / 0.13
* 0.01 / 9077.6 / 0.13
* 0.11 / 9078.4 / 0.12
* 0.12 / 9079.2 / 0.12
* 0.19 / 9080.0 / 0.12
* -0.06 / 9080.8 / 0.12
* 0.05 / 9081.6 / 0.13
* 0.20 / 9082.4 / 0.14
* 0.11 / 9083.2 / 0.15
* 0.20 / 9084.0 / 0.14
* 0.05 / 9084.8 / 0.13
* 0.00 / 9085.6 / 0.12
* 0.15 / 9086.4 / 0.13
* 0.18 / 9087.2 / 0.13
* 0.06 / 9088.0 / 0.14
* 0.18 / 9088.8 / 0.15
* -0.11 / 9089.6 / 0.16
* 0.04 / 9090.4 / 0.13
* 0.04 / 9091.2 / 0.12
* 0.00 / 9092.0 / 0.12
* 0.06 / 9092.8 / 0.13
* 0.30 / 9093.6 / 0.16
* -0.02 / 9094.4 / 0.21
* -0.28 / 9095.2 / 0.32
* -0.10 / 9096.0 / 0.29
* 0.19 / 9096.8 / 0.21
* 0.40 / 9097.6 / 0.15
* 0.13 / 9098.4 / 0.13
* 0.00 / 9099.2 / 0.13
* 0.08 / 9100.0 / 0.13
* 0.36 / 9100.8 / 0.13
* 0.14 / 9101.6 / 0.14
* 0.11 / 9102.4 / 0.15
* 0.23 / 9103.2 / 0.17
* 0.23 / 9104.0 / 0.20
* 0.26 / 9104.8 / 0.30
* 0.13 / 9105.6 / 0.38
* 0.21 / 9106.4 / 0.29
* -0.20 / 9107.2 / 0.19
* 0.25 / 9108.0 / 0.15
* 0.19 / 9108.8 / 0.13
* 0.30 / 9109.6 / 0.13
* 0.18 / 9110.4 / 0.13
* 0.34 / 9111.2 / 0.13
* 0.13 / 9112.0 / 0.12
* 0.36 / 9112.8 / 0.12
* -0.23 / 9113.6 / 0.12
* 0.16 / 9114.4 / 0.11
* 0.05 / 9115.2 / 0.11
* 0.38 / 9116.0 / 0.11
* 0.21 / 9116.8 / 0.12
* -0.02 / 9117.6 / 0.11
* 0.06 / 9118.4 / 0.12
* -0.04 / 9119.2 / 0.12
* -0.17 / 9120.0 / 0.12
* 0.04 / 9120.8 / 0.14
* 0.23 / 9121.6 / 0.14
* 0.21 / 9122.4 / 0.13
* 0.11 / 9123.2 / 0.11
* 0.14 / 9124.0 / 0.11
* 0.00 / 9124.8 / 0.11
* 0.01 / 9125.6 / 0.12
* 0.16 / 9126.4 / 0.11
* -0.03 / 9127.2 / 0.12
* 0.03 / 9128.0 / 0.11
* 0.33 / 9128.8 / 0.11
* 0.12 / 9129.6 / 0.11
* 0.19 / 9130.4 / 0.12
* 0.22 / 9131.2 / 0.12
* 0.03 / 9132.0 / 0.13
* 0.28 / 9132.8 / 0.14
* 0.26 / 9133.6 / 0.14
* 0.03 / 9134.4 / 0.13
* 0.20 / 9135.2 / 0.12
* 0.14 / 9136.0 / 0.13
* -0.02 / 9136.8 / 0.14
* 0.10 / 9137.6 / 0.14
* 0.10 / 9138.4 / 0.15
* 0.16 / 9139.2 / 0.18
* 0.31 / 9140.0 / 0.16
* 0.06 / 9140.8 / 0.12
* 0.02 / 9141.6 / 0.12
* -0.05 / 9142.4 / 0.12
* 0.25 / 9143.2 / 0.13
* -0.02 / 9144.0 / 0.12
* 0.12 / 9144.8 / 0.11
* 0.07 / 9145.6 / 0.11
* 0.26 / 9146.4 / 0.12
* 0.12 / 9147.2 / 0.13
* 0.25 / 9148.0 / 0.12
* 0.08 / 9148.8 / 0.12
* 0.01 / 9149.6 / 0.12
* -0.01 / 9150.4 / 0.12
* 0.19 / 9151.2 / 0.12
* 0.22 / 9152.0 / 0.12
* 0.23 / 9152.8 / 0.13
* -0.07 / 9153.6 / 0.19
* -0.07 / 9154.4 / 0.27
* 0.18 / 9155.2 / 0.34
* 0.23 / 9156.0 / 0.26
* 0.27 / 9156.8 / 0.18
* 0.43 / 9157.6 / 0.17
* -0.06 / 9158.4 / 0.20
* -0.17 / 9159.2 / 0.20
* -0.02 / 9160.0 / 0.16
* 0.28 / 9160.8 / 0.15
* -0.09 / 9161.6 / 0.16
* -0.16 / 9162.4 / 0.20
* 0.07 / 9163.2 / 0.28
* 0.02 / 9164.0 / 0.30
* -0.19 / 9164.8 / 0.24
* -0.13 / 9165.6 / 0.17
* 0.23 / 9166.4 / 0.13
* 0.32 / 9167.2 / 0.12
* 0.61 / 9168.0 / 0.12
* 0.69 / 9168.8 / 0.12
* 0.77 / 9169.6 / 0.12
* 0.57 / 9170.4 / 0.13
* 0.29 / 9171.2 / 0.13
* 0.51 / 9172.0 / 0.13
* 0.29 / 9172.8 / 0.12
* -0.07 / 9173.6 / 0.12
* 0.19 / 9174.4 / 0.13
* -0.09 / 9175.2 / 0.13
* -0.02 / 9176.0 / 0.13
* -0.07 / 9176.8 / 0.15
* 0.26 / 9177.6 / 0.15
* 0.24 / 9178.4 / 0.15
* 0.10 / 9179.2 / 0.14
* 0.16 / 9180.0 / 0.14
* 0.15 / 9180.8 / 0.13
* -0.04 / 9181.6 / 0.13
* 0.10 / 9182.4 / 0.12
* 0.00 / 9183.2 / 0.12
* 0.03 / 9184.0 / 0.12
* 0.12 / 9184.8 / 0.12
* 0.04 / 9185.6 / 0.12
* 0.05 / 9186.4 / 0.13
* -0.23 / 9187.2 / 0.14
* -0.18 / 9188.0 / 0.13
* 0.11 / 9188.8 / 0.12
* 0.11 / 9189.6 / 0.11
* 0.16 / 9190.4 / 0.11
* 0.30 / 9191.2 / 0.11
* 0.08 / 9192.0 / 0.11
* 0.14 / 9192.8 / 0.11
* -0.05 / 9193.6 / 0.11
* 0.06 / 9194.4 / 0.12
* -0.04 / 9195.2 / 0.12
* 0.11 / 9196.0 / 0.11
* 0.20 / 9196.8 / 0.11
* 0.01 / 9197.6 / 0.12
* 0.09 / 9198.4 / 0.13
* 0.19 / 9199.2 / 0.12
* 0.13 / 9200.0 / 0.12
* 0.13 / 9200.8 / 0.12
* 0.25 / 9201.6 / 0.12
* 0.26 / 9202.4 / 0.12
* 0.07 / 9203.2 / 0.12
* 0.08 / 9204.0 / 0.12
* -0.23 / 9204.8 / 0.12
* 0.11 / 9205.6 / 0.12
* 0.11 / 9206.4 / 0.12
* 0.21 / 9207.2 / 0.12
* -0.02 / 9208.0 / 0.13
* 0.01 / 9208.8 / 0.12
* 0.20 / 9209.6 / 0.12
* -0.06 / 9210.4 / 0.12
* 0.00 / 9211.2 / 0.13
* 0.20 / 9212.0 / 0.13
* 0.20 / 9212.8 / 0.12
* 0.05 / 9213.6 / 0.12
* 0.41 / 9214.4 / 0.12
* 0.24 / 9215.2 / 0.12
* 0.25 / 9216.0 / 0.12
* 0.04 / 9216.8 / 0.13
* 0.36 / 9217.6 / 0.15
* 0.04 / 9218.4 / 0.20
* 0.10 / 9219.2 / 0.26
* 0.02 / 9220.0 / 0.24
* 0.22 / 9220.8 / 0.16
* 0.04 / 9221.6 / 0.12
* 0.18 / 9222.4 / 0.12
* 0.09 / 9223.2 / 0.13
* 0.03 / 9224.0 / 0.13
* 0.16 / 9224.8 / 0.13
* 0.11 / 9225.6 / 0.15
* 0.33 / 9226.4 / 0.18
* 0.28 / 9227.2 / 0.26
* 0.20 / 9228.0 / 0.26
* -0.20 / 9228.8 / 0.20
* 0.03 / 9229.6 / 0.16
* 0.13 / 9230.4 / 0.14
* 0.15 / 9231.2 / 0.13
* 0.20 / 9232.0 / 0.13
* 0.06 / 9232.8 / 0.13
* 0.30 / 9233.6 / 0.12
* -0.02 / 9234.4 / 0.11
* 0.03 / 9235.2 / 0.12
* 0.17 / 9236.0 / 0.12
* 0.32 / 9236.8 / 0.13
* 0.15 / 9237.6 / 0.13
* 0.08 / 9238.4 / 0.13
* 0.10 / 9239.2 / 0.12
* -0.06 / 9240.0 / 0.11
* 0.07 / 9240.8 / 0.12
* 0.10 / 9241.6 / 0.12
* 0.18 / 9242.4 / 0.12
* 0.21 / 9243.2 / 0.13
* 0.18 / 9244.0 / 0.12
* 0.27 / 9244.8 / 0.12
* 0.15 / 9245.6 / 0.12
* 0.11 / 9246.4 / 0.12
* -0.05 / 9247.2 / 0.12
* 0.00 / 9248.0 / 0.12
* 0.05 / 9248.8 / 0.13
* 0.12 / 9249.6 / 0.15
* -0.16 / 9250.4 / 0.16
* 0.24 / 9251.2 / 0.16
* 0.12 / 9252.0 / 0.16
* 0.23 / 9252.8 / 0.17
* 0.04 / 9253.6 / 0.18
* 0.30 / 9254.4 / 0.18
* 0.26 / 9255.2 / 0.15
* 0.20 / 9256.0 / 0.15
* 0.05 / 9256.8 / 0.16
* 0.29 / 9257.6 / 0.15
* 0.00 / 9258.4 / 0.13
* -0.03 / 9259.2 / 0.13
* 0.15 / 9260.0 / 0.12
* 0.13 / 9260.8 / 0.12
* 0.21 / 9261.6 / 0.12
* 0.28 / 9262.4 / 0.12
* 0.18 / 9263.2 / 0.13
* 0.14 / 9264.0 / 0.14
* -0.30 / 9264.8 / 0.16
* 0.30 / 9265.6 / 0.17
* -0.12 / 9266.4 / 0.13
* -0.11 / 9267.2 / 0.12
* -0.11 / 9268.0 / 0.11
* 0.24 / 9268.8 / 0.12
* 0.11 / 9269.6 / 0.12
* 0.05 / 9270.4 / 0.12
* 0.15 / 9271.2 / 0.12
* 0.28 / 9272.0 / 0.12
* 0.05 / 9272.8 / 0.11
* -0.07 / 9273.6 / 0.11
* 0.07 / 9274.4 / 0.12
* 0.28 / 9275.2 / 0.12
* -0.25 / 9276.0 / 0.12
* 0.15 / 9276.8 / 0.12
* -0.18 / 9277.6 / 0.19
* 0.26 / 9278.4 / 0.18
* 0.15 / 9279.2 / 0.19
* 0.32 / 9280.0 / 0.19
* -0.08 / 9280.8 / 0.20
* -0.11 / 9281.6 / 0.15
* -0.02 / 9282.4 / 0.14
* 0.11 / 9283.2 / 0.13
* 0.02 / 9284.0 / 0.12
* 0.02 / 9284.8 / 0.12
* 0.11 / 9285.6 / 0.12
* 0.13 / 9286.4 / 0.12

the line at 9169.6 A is H-gamma 4340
